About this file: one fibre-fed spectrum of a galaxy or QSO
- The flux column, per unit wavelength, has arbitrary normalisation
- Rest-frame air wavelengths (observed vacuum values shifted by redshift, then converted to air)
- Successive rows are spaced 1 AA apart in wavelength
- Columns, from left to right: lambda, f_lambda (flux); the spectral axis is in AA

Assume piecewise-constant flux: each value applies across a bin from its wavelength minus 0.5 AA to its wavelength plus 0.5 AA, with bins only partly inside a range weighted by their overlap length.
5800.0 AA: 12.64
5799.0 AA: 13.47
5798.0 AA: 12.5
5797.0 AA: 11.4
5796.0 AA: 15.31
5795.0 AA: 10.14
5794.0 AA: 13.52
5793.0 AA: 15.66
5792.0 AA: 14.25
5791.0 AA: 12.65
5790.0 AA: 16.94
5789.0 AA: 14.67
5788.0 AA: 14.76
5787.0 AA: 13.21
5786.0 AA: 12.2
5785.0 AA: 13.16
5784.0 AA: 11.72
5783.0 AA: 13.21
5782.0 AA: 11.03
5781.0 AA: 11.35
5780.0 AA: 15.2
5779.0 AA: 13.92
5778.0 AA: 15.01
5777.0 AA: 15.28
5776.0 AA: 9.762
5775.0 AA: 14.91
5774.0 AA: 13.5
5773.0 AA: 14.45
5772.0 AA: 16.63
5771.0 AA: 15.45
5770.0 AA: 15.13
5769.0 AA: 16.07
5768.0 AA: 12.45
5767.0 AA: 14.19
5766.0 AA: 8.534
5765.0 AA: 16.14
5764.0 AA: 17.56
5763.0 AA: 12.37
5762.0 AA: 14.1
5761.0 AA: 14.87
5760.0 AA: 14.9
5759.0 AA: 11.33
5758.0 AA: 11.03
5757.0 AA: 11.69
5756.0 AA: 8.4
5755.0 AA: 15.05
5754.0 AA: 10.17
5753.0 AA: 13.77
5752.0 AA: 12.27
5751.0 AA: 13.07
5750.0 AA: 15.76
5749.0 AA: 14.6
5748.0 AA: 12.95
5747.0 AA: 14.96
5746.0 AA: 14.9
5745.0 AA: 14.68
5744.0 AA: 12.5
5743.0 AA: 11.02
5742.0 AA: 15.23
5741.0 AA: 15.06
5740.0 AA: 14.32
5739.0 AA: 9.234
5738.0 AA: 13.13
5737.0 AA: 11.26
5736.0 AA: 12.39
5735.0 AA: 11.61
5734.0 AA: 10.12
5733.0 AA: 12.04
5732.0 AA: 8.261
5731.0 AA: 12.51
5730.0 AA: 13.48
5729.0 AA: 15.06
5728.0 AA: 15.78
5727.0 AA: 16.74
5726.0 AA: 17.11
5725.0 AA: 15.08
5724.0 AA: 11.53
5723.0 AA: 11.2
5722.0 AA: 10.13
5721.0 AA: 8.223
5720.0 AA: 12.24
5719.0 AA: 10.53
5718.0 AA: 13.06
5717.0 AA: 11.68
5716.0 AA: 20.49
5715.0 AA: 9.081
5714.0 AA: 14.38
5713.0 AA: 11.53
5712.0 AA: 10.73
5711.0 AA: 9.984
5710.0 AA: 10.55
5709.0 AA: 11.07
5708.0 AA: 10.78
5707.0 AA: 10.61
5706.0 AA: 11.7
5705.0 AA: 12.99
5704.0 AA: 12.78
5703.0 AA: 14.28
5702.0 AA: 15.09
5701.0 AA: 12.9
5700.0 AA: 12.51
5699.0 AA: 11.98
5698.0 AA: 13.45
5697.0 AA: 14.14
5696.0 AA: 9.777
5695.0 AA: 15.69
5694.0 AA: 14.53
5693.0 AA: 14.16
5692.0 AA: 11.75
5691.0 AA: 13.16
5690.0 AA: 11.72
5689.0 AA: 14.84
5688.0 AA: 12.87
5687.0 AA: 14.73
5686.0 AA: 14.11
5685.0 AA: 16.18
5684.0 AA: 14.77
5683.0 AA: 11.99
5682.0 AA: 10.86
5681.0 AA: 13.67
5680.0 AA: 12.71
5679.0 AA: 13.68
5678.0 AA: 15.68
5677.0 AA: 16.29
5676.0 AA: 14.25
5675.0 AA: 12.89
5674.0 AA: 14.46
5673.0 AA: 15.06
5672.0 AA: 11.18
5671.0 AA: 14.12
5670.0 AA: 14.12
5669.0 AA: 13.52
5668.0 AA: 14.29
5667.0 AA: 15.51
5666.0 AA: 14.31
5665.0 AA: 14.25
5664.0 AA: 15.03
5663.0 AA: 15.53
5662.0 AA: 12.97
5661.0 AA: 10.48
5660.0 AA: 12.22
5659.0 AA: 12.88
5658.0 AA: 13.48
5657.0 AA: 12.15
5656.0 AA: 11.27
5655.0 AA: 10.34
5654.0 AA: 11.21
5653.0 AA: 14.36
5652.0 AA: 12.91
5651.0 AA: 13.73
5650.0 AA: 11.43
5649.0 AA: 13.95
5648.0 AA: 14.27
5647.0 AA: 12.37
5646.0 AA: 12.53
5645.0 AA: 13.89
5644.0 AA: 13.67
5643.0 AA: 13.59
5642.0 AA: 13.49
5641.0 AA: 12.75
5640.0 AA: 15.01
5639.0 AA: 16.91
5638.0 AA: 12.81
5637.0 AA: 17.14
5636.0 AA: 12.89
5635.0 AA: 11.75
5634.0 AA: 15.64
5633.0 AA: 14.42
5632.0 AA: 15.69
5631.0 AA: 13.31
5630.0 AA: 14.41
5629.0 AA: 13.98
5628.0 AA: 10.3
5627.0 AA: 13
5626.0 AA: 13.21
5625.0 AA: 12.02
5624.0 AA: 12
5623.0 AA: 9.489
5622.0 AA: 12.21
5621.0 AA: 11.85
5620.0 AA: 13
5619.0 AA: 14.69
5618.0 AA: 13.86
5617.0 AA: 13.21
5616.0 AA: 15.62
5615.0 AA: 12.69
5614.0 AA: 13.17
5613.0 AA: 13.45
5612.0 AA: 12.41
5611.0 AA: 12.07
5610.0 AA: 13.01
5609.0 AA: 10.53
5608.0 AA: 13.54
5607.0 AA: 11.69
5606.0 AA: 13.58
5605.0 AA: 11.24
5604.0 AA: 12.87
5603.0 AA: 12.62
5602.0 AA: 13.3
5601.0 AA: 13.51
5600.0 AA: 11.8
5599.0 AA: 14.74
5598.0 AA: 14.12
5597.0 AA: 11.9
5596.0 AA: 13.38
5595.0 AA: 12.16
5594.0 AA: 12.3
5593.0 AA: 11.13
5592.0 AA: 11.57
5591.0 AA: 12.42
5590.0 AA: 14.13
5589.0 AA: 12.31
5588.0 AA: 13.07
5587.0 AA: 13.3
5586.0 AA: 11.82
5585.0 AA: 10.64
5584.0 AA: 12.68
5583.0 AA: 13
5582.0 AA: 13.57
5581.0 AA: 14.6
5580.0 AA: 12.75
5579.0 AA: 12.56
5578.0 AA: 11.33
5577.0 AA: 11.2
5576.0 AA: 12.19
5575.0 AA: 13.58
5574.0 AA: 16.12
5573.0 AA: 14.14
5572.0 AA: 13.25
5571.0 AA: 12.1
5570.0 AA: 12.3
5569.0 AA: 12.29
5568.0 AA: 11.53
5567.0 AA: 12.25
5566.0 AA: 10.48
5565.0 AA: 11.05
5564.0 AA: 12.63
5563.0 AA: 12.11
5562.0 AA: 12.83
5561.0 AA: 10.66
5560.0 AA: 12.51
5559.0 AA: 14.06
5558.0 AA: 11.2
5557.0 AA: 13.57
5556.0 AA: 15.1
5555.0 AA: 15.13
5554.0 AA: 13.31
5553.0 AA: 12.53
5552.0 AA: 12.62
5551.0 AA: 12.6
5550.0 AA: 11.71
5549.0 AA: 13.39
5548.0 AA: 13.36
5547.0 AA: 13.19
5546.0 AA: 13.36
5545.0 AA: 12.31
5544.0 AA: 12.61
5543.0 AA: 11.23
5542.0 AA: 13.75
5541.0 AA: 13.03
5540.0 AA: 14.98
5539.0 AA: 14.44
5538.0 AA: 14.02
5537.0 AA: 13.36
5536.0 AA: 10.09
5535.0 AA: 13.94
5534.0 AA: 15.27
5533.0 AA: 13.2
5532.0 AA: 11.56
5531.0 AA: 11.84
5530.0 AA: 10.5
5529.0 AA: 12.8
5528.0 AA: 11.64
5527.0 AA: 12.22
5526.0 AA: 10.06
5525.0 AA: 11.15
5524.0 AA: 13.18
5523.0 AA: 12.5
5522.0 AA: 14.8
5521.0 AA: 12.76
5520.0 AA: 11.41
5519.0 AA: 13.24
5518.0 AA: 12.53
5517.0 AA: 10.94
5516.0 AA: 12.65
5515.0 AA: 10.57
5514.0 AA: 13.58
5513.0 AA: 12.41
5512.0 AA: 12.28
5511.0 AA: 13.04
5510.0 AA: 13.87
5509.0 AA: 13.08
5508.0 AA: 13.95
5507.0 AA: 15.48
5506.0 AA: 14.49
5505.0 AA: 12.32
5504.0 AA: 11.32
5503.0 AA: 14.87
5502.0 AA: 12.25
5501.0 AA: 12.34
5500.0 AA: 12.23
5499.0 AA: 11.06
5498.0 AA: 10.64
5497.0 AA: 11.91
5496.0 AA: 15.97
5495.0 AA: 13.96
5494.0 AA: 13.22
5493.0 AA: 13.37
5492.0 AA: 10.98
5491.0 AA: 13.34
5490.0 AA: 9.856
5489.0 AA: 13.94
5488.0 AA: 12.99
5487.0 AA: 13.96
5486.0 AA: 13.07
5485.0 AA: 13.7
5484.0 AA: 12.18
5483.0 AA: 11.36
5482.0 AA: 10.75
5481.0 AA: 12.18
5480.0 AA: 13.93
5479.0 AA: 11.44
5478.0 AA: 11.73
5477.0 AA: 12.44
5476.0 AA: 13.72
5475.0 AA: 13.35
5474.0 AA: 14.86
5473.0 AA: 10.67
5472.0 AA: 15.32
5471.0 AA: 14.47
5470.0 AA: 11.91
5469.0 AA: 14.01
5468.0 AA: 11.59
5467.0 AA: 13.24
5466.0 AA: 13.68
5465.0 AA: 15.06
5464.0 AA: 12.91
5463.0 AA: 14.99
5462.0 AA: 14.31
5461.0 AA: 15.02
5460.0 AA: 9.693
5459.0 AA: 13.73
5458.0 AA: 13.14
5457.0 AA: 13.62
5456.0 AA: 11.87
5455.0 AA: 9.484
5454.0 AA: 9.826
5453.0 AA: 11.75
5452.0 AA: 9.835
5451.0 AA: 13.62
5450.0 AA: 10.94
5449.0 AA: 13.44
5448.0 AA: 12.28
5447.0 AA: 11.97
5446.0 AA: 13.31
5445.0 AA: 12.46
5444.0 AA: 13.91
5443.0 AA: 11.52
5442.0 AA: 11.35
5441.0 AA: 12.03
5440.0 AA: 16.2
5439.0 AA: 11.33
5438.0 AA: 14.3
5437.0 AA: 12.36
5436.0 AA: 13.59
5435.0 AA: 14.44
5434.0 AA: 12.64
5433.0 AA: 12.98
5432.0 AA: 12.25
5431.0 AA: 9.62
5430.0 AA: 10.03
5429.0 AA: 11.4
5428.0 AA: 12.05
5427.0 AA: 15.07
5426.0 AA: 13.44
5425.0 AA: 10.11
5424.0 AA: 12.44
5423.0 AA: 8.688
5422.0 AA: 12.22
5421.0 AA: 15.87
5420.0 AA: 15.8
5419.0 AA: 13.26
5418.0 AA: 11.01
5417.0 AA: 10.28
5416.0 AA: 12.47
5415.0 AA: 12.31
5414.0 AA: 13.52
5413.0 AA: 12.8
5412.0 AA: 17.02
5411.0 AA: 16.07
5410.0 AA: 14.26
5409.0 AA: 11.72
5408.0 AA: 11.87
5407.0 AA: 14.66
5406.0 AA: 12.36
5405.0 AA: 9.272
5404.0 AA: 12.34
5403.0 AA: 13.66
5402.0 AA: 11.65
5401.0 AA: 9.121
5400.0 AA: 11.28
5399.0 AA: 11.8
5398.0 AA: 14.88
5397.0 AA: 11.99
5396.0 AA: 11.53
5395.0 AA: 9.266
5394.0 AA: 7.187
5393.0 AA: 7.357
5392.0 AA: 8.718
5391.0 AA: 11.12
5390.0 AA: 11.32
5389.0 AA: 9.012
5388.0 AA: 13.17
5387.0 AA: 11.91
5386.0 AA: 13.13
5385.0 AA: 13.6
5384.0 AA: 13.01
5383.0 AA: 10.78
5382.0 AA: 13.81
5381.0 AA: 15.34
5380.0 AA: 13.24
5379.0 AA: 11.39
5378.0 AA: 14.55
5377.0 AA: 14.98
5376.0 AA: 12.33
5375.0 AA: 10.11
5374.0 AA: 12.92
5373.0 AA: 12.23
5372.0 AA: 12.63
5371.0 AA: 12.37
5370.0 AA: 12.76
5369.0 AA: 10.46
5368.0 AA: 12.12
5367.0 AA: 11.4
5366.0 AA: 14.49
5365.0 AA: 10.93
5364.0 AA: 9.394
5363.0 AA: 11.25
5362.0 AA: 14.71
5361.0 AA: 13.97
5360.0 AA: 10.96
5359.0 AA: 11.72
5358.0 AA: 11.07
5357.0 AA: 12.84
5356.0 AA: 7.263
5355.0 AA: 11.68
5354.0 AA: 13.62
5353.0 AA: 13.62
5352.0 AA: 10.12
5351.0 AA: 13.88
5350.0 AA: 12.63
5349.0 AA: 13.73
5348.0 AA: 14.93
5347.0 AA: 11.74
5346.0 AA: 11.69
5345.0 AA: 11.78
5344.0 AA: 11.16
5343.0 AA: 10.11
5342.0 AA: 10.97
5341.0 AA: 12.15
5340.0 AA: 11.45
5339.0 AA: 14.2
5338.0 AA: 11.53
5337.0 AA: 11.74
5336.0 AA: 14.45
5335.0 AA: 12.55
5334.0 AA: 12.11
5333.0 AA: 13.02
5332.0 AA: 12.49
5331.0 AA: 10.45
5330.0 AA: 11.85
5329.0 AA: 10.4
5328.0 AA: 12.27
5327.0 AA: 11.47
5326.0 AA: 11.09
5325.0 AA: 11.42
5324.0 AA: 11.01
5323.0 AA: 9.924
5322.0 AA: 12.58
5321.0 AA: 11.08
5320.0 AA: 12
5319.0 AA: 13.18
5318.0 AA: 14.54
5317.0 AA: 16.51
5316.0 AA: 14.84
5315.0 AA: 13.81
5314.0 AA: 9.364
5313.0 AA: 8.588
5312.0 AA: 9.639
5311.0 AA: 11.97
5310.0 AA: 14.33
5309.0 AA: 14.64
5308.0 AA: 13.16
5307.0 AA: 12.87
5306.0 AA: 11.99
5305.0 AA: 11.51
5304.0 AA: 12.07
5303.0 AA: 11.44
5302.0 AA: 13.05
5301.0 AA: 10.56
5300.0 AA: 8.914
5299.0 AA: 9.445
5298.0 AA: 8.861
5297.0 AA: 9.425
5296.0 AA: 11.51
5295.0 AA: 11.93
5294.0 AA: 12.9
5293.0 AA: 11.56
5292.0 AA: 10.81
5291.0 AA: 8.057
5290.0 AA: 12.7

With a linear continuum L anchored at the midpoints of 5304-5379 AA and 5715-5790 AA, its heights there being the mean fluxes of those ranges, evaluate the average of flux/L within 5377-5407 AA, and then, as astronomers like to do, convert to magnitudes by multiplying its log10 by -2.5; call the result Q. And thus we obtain 0.05 mag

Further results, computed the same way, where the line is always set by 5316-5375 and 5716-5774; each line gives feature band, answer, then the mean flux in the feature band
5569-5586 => -0.01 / 12.8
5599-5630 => 0.01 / 12.7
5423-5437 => 0.01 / 12.2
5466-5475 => -0.07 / 13.3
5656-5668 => -0.04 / 13.5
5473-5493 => -0.01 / 12.6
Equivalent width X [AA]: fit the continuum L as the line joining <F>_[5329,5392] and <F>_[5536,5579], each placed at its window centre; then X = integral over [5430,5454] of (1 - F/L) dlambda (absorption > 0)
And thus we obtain 0.0 AA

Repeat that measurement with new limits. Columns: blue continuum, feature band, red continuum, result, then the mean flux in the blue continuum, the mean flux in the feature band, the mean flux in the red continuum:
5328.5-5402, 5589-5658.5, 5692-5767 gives -2.5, 11.9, 13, 12.8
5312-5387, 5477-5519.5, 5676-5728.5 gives -0.4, 12.2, 12.7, 13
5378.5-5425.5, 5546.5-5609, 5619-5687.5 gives 1.7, 12.1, 12.7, 13.5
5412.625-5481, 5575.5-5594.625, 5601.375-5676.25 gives 0.9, 12.7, 12.4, 13.2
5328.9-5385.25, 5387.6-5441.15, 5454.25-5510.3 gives 1.7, 12.3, 12.2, 12.9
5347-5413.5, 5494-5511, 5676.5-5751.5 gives -0.9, 12.2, 13.1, 13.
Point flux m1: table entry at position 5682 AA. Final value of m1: 10.86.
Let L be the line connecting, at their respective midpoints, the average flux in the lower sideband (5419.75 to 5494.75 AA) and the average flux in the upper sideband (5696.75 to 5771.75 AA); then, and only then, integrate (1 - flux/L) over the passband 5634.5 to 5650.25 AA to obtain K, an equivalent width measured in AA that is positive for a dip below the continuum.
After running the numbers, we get -1.1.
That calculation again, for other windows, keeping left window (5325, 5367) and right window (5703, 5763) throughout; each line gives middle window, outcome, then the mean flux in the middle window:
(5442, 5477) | -1.65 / 12.8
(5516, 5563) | -1.55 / 12.7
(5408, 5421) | -1.37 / 13.4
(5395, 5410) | 0.15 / 12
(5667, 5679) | -1.58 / 14.2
